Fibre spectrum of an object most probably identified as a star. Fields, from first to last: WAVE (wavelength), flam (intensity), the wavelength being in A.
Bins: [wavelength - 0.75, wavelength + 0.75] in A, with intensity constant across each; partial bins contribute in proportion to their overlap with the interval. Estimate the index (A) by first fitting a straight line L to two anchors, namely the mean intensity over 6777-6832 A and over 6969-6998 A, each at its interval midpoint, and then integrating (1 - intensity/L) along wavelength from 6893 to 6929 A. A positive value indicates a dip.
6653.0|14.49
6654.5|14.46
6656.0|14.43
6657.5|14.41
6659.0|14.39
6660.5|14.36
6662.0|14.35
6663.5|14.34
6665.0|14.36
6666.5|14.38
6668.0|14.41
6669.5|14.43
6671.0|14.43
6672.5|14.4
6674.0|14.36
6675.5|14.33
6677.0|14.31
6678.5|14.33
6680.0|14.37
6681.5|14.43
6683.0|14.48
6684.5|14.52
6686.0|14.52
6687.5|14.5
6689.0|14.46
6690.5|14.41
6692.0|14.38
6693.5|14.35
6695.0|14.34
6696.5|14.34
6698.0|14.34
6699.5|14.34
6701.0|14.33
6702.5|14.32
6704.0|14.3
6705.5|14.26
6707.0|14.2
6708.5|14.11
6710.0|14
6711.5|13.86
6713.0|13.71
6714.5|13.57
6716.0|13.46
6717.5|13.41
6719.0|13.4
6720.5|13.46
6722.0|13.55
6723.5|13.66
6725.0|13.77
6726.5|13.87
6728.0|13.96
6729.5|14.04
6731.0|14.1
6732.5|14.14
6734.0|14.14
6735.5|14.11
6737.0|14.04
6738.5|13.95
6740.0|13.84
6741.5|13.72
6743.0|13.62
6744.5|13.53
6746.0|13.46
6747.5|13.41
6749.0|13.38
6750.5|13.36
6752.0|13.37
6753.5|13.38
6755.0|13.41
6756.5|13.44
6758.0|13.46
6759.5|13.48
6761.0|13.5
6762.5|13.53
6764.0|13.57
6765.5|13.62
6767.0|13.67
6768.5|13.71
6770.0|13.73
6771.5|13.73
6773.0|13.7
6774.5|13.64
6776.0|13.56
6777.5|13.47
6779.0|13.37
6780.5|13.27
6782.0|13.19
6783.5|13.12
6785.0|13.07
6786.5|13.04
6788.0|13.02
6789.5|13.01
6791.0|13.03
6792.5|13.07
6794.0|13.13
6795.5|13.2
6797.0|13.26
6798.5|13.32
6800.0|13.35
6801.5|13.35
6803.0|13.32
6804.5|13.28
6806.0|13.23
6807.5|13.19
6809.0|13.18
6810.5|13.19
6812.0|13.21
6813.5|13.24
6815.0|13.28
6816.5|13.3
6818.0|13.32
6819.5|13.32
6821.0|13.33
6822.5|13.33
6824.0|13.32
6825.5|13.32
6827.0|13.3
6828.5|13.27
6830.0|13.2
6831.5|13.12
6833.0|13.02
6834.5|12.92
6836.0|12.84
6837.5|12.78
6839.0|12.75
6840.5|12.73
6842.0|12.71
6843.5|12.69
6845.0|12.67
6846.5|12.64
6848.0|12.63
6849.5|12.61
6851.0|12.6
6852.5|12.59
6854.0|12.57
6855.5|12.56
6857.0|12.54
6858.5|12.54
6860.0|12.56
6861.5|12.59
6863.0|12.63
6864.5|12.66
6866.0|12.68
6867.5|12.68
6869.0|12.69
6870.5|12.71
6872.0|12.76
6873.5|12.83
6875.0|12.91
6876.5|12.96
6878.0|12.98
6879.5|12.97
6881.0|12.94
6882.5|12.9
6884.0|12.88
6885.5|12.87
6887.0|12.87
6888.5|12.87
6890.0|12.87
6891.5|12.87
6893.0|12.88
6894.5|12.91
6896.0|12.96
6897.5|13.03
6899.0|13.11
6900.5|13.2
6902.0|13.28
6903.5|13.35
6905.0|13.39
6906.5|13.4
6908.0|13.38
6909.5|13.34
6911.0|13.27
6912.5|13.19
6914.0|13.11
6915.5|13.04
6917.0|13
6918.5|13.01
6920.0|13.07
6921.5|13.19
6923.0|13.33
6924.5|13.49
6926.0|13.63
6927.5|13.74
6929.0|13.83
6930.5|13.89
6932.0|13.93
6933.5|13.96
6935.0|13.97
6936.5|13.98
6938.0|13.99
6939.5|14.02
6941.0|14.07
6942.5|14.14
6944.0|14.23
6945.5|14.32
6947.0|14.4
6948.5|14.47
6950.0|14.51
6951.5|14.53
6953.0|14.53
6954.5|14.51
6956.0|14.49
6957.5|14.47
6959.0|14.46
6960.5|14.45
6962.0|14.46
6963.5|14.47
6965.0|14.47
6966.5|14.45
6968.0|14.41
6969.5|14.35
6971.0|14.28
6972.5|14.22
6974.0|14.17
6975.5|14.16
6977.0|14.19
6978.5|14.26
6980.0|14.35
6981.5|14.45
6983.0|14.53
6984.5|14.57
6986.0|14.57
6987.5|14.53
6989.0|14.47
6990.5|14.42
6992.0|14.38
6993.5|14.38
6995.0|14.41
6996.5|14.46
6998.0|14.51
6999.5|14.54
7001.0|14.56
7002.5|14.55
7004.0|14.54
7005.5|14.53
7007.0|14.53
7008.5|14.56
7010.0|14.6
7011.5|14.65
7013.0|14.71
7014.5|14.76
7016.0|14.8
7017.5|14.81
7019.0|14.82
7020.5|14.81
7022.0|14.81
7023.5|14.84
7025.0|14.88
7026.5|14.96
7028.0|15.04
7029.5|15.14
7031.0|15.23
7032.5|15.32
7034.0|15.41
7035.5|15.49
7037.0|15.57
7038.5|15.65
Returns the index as 1.7 A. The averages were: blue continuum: 13.2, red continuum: 14.4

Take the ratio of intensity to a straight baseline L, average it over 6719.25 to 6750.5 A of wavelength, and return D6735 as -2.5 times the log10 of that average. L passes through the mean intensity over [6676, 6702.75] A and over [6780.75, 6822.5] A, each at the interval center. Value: 0.01 mag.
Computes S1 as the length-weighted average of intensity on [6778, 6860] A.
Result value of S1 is 13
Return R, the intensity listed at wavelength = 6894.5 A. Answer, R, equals 12.91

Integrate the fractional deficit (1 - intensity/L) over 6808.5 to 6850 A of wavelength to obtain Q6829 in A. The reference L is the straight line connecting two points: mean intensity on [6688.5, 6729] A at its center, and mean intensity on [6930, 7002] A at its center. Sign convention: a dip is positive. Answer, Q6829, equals 3.3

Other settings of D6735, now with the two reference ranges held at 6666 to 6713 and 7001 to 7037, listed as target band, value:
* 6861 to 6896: 0.14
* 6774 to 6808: 0.10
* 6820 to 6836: 0.11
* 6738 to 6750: 0.06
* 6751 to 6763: 0.08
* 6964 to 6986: 0.03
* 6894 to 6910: 0.11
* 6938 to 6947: 0.04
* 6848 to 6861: 0.16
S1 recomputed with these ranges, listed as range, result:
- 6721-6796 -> 13.5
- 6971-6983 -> 14.3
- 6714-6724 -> 13.5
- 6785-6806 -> 13.2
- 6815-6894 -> 12.9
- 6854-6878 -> 12.7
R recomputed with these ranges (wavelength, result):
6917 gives 13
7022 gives 14.81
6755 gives 13.41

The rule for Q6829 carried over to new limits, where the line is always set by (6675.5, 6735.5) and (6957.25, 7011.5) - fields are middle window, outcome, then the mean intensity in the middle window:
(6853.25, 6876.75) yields 2.67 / 12.7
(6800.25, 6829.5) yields 1.97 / 13.3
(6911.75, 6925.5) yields 1.14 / 13.2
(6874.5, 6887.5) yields 1.27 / 12.9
